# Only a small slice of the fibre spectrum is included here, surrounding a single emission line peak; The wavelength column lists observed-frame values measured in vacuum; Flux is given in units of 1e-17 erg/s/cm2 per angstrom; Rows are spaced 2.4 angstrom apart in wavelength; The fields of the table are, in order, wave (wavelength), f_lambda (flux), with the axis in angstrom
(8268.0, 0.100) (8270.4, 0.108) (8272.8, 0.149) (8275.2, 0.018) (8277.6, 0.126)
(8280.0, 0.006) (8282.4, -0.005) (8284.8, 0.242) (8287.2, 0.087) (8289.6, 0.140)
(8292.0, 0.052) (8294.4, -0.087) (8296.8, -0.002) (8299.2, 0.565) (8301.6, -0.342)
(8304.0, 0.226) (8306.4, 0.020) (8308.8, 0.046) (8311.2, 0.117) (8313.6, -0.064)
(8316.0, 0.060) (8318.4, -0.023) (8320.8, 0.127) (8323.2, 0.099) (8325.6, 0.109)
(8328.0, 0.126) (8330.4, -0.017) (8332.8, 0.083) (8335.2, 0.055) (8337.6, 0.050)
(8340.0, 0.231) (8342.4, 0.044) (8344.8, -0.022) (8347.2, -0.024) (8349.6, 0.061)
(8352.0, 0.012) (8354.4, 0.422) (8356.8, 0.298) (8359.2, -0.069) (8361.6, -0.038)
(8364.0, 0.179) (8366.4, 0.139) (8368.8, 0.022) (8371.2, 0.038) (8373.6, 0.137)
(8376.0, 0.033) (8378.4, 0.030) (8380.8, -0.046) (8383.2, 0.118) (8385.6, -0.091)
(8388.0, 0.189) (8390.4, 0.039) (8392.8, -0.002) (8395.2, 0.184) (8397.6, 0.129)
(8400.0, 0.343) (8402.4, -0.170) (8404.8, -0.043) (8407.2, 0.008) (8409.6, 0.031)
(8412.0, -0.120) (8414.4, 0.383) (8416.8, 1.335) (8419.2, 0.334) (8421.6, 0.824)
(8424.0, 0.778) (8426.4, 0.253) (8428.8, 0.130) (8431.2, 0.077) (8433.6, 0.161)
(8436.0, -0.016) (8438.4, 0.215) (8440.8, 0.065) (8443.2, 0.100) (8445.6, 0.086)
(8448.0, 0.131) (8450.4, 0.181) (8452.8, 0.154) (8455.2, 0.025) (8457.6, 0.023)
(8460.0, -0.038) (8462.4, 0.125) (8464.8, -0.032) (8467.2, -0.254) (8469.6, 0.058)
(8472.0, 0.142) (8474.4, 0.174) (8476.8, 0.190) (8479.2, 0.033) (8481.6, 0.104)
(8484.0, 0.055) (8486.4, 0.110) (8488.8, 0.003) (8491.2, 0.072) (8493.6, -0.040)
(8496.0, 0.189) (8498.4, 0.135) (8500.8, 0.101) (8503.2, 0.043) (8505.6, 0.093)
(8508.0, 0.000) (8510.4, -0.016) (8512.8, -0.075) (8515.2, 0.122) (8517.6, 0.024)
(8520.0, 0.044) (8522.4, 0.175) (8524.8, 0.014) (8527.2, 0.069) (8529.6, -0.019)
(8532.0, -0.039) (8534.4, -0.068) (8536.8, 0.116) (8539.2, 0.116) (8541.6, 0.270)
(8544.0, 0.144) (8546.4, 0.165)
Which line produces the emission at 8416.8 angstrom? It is [O II]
